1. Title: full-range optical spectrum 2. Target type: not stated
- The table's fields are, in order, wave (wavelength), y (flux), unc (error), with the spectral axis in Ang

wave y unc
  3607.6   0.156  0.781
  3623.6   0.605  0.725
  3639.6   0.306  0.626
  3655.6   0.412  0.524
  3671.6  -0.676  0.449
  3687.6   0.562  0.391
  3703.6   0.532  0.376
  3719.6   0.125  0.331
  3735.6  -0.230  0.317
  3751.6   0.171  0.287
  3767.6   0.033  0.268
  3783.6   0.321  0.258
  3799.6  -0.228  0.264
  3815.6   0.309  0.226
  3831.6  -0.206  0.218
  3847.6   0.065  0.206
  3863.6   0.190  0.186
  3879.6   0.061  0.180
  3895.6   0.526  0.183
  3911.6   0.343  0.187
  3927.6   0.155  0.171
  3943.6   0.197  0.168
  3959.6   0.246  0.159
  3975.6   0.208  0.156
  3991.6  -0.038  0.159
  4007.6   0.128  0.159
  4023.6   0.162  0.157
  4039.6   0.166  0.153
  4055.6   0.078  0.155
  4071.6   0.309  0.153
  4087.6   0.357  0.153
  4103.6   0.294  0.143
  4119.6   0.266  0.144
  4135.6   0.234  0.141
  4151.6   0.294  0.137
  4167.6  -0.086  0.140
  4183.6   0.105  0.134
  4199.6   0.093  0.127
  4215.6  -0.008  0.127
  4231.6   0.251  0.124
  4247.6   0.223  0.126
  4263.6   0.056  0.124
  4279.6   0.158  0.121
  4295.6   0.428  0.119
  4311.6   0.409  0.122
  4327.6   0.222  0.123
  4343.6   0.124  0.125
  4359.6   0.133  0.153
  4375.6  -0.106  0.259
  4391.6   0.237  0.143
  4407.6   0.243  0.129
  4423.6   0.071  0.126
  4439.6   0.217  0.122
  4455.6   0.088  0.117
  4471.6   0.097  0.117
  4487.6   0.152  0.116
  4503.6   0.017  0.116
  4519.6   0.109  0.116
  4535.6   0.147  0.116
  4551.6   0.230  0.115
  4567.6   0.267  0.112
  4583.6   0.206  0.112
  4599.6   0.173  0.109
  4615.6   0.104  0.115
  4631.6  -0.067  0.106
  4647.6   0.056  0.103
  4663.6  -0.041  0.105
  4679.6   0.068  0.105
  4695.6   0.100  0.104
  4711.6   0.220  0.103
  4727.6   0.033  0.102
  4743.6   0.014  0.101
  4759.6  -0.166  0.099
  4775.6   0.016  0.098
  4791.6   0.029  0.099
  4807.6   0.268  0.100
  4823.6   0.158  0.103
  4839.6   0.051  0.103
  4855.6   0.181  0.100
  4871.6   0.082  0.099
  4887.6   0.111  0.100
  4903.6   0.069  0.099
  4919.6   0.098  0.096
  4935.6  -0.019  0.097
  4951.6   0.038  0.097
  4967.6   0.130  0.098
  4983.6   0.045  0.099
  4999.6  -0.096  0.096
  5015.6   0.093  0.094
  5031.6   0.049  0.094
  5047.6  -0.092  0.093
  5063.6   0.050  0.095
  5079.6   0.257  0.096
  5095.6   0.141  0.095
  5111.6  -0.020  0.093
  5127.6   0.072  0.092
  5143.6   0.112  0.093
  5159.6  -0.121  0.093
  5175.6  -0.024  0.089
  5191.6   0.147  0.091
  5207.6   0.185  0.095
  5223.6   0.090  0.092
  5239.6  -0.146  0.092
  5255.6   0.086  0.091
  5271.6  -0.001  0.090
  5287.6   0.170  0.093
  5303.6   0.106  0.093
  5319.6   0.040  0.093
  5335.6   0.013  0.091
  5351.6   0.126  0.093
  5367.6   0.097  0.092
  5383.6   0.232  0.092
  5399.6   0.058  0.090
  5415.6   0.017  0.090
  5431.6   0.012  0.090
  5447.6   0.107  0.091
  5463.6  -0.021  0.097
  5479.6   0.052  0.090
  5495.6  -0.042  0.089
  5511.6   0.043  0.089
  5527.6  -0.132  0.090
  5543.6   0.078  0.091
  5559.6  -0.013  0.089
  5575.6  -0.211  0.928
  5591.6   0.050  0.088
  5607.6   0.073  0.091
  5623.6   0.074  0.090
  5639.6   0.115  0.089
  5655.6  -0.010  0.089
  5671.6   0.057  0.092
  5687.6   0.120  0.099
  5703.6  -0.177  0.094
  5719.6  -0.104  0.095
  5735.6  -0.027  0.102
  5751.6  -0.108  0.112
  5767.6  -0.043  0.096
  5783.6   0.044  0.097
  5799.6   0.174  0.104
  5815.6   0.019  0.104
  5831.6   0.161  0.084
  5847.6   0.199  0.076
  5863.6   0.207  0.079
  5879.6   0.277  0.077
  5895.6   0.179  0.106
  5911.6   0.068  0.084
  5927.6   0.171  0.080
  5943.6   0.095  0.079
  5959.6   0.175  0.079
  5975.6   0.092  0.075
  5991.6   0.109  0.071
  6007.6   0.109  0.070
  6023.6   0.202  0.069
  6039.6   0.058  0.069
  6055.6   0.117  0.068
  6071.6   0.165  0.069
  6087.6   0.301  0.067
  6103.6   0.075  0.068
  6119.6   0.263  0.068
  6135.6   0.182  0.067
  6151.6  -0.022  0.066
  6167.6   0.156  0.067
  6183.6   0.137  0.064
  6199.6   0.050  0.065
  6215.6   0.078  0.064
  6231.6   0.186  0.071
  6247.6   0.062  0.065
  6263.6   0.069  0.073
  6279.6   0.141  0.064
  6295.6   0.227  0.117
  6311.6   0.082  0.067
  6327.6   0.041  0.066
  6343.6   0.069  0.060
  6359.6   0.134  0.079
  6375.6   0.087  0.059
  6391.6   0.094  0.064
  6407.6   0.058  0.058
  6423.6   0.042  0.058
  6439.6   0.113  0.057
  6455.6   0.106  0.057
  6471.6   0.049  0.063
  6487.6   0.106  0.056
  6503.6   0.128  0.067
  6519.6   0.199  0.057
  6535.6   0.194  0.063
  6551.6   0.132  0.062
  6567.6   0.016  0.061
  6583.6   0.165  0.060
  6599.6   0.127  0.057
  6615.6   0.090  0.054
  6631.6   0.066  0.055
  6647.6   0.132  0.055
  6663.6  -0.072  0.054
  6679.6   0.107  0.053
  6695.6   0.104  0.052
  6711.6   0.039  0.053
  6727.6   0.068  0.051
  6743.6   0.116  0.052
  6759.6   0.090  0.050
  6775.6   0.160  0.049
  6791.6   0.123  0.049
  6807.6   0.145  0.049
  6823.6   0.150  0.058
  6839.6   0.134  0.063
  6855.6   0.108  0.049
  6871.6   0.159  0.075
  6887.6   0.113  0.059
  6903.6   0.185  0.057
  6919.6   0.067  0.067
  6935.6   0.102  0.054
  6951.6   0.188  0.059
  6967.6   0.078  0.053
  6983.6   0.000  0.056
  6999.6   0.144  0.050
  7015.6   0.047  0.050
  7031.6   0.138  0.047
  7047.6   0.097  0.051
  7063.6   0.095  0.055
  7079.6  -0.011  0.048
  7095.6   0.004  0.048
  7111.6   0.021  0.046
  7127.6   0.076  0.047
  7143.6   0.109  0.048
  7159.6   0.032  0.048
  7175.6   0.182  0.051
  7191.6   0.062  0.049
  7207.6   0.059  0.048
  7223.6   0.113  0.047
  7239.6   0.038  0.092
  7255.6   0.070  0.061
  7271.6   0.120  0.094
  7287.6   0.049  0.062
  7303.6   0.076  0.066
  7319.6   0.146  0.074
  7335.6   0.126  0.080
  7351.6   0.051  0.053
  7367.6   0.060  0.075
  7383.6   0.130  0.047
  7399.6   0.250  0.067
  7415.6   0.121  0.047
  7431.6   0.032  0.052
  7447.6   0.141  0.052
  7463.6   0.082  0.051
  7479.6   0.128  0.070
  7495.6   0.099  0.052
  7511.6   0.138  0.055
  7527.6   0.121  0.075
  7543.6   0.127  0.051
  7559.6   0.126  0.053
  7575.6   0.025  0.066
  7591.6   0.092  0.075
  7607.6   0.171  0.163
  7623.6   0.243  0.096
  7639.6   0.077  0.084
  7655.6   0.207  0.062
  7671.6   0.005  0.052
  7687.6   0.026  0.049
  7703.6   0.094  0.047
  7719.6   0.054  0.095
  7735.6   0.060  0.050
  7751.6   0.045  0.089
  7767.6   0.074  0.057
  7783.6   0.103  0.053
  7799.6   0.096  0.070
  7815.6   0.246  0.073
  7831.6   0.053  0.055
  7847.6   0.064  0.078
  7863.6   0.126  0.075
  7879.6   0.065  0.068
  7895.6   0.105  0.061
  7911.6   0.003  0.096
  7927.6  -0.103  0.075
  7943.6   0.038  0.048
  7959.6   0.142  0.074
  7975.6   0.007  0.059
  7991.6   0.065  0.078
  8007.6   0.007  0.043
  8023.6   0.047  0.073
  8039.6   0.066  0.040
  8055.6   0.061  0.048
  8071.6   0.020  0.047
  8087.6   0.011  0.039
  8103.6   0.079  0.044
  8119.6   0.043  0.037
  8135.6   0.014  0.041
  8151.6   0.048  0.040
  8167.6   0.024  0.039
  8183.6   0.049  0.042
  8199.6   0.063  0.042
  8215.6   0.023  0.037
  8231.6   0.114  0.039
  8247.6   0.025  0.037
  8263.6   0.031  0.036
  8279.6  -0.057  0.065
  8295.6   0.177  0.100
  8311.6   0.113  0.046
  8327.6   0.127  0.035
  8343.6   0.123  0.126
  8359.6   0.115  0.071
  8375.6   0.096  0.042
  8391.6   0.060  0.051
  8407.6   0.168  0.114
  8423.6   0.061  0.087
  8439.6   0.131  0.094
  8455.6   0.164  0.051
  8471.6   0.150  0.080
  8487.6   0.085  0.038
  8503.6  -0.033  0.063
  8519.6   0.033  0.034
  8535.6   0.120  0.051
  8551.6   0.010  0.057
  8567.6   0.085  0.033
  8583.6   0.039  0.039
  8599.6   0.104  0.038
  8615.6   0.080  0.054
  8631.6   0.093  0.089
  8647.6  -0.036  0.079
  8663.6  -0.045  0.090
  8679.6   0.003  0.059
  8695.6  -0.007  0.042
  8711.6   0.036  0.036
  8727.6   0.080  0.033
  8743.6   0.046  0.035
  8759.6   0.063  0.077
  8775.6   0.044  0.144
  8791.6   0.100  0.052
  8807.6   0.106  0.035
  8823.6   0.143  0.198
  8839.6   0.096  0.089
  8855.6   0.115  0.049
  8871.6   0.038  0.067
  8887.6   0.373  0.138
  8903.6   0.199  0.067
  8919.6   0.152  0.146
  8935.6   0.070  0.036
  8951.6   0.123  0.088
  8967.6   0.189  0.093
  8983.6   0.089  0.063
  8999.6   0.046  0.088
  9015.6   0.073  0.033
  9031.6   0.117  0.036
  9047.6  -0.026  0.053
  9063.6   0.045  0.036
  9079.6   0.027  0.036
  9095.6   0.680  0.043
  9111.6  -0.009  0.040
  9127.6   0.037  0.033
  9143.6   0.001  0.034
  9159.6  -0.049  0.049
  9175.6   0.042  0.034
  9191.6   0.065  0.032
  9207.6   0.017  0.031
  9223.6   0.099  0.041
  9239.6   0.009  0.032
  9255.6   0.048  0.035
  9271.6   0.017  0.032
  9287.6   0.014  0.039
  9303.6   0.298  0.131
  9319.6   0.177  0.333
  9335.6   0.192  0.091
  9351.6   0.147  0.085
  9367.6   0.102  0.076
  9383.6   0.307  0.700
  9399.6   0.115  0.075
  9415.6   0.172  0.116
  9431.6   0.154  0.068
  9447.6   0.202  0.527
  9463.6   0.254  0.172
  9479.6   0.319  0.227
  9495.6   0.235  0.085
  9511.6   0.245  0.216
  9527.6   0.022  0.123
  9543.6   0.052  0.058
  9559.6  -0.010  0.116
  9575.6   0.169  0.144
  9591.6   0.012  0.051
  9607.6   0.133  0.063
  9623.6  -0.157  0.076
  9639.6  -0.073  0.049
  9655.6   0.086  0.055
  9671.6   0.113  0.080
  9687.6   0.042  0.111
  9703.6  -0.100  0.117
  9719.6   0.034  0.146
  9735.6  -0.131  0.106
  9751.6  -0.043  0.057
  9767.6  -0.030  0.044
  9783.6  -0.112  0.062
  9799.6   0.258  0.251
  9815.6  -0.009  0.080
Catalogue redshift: 1.44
